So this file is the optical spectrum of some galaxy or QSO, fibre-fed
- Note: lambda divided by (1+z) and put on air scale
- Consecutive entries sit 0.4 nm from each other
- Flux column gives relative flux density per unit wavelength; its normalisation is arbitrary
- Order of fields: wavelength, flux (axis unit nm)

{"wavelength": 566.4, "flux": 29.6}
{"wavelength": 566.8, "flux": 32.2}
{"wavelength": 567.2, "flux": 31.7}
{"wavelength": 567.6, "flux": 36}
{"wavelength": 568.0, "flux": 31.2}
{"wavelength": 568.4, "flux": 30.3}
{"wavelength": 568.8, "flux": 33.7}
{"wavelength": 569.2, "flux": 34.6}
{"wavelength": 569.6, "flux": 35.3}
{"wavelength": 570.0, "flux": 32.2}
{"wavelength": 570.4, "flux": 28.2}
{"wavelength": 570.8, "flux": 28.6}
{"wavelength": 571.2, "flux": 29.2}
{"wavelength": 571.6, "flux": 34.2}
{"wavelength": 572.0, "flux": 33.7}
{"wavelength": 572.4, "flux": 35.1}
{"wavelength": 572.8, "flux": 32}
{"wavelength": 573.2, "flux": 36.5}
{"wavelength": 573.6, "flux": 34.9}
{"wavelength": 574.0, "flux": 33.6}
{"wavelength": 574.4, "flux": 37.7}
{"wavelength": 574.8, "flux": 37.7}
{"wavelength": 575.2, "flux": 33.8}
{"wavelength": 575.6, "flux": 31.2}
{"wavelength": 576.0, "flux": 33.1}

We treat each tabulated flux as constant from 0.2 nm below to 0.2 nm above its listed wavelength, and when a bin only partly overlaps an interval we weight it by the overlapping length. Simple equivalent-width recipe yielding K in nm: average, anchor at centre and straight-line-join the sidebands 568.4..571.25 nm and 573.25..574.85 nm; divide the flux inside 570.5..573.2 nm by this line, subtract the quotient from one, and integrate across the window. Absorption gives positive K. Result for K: 0.11 nm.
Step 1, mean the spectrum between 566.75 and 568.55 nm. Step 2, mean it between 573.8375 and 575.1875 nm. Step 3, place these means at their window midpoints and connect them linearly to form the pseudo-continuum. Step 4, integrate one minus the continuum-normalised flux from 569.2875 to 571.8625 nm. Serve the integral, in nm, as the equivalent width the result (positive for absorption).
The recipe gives 0.18 nm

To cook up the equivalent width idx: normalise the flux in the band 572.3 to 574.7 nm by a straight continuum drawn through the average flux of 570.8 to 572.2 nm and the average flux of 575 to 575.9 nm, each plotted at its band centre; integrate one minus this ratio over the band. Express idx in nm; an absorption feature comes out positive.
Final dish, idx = -0.21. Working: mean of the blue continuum 31.8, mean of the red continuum 32.6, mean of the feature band 35.1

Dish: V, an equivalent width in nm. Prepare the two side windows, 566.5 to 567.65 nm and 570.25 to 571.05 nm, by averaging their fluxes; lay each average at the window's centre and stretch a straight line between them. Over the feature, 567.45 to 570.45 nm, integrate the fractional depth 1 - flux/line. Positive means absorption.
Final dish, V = -0.24 nm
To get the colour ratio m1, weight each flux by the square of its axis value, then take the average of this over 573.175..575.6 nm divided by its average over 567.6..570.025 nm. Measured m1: 1.08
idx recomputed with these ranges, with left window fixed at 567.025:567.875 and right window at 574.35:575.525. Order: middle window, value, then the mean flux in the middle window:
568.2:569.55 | 0.037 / 33.1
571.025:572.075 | 0.075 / 32.3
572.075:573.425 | 0.024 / 34.5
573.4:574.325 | 0.018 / 34.7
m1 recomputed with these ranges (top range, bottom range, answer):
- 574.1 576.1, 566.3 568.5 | 1.11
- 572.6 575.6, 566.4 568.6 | 1.12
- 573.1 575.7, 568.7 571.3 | 1.13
